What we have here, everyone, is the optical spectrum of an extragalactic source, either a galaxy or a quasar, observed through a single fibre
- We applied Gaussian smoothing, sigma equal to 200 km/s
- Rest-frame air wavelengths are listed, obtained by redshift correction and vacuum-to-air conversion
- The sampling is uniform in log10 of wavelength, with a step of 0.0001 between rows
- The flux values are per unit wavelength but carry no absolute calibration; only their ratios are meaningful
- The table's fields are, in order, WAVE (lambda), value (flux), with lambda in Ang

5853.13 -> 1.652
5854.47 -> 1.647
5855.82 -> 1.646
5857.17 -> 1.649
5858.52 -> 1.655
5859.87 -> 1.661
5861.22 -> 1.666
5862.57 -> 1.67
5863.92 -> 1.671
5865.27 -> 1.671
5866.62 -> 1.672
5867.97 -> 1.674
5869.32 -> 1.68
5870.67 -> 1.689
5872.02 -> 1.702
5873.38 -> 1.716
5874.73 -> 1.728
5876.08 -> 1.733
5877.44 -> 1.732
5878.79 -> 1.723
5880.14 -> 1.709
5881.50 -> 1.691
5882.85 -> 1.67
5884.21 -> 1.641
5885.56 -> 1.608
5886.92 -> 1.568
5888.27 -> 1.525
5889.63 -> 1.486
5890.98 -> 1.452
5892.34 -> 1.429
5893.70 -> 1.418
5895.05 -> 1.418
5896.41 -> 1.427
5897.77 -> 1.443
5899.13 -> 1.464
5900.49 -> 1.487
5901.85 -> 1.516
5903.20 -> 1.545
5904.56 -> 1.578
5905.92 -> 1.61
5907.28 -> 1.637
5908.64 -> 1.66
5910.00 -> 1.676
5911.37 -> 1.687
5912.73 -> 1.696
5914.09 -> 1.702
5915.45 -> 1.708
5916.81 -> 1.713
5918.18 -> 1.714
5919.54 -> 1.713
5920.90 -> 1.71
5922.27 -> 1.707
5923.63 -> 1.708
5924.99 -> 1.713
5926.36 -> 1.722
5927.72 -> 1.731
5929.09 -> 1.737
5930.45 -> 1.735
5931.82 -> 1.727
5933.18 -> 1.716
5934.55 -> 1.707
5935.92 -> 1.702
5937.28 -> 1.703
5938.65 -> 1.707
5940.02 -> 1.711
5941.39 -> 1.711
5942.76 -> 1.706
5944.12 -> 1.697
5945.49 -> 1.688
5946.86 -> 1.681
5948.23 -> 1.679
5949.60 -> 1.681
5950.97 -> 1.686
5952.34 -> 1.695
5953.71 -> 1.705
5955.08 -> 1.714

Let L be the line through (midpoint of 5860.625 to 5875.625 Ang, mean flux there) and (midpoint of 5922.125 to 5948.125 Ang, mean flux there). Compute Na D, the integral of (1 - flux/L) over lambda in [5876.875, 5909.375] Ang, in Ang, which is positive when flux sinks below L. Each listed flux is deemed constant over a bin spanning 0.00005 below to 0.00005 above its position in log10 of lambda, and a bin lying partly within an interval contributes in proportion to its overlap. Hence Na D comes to 2.6 Ang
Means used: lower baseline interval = 1.69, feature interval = 1.56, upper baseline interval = 1.71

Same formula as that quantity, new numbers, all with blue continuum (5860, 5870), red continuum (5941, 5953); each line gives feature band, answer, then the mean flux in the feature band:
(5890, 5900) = 1.43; 1.44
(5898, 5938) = 0.42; 1.67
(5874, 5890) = 0.21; 1.65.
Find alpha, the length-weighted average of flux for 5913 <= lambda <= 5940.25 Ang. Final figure 1.71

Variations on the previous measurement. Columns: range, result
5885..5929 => 1.6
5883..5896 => 1.51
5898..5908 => 1.54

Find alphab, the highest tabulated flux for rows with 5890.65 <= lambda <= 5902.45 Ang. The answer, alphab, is 1.516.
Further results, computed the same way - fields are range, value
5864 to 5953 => 1.737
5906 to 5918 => 1.713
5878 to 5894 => 1.723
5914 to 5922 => 1.714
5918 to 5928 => 1.731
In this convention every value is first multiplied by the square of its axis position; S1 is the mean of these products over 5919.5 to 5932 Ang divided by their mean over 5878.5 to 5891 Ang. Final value 1.1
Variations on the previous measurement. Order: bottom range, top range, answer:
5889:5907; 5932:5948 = 1.16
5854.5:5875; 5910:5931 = 1.04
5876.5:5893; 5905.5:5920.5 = 1.06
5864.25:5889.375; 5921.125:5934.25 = 1.05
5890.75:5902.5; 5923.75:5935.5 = 1.20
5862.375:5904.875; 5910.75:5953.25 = 1.09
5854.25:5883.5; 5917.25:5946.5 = 1.04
